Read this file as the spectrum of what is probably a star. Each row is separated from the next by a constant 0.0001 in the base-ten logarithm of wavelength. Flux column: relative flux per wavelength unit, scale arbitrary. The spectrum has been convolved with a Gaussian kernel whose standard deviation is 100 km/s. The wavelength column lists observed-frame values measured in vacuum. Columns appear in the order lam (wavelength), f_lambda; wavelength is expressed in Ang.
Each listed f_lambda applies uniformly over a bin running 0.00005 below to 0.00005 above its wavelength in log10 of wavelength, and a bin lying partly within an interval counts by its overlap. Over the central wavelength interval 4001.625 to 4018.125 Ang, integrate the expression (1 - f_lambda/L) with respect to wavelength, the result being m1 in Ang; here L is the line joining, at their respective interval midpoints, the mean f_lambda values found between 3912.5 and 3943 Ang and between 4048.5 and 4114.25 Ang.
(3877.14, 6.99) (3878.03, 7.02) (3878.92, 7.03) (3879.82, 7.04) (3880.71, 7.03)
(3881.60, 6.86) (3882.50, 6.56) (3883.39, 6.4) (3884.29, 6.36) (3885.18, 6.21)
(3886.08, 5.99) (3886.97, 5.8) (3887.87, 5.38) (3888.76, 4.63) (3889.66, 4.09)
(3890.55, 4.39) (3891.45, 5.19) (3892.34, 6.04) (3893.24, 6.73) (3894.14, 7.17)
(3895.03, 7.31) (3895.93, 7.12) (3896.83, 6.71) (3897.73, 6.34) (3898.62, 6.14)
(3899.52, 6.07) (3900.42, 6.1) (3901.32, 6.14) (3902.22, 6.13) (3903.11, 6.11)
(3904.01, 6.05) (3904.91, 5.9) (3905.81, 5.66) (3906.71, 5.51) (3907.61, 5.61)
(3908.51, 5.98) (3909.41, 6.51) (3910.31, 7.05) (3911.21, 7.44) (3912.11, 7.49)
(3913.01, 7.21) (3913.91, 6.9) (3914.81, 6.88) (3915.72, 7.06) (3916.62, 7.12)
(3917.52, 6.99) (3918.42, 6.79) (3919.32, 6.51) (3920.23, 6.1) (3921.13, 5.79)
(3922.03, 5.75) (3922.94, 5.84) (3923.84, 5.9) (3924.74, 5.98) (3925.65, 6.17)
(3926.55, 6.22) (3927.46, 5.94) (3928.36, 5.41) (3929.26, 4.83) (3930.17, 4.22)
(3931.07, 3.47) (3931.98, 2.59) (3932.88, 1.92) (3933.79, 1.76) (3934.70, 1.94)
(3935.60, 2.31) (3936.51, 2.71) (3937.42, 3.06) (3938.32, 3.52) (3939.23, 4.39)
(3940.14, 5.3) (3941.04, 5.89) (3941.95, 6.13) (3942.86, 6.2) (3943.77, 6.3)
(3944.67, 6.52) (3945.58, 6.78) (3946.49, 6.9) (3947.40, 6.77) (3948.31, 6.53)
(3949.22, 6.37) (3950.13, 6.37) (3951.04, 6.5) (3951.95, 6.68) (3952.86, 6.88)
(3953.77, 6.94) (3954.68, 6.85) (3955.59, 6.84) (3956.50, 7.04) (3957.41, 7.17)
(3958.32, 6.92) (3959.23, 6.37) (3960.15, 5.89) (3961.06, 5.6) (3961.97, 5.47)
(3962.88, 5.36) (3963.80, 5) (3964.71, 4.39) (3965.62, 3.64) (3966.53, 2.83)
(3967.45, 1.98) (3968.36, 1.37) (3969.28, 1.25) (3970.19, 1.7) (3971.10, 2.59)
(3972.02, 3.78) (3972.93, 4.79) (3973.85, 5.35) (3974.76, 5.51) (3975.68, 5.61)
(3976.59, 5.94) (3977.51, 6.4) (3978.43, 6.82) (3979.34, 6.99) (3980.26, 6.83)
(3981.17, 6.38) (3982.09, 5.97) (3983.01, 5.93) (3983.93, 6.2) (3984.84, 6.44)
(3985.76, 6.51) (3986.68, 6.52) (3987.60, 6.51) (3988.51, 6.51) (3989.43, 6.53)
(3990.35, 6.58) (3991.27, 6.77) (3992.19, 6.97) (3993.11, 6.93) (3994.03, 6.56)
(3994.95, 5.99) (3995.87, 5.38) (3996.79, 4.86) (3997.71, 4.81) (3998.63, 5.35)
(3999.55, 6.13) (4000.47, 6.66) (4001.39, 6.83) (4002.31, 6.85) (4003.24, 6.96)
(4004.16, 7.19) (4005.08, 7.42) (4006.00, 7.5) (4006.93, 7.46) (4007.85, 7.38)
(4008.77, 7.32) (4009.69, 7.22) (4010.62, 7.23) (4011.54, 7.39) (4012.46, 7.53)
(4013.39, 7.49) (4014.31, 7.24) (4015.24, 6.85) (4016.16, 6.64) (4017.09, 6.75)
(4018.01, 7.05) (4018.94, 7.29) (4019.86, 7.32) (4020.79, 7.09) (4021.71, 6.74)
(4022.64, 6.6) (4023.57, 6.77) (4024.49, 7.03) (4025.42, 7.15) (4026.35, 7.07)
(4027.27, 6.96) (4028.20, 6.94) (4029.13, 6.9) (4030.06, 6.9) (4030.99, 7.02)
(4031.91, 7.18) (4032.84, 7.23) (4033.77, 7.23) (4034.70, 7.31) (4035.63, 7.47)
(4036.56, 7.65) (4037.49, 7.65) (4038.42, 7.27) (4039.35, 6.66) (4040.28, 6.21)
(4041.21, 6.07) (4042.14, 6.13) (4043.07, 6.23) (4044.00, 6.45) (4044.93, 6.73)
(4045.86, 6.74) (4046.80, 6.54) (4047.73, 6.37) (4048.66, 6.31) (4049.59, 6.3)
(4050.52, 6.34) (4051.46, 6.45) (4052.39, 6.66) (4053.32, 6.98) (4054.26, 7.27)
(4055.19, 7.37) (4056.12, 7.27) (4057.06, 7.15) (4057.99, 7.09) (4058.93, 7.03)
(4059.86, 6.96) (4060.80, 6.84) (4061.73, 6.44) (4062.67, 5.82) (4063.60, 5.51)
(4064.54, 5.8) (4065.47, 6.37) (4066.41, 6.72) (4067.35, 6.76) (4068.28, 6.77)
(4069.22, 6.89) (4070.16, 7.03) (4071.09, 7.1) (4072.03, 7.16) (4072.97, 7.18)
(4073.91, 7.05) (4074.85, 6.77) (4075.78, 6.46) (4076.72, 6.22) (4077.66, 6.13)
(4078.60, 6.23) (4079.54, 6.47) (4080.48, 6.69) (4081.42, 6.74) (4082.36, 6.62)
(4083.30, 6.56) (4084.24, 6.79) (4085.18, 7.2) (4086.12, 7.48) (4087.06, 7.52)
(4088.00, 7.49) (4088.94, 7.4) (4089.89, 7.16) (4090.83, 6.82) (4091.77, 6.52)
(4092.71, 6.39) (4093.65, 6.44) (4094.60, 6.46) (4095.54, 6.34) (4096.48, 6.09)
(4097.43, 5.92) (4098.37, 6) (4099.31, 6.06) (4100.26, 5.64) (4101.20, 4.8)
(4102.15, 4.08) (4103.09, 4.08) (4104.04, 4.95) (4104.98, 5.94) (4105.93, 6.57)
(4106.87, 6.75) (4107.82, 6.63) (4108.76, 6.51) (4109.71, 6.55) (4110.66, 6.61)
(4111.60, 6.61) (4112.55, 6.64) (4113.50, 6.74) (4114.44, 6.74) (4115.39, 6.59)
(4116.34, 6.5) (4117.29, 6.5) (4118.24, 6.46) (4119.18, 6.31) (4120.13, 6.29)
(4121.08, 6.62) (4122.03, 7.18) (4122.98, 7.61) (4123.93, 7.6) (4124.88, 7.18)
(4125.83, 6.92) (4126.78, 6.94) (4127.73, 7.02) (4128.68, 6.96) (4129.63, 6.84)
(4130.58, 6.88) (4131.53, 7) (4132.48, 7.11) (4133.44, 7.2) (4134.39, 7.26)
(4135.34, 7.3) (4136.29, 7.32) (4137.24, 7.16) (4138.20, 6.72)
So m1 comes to -3.7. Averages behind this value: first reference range 5.13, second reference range 6.53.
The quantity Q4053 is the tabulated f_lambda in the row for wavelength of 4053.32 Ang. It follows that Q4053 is 6.98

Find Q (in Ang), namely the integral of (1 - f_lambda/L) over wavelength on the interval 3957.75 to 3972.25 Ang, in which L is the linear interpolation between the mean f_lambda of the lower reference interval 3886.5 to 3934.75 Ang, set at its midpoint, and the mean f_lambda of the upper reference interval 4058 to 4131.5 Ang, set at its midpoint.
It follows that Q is 4.8 Ang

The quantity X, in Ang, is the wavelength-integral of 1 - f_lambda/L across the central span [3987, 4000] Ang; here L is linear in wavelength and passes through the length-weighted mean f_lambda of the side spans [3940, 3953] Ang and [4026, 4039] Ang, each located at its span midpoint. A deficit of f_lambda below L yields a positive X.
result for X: 1.3 Ang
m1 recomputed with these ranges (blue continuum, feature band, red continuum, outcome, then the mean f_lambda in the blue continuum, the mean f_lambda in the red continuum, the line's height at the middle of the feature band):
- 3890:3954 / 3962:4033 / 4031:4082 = 2.21 Ang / 5.78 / 6.73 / 6.32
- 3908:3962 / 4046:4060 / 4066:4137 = -0.91 Ang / 5.78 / 6.63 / 6.38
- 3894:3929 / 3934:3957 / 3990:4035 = 3.20 Ang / 6.37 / 6.86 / 6.54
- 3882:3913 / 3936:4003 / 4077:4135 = 6.68 Ang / 6.14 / 6.56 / 6.29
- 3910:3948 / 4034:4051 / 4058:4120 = -1.42 Ang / 5.47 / 6.47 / 6.18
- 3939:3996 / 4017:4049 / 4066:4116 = -3.87 Ang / 5.76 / 6.49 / 6.15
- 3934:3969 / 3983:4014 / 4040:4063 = -3.74 Ang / 5.31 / 6.64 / 5.94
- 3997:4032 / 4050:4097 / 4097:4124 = -1.67 Ang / 6.94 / 6.24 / 6.51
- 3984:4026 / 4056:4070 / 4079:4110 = -0.27 Ang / 6.76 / 6.35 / 6.49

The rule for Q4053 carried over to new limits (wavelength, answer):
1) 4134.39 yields 7.26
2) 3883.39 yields 6.4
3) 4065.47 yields 6.37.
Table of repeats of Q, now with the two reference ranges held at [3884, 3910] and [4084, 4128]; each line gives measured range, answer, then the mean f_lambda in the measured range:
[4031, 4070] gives -2.3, 6.74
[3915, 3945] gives 5.0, 5.06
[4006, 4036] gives -4.0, 7.12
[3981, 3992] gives -0.4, 6.42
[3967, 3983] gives 3.8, 4.7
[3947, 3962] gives -1.1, 6.57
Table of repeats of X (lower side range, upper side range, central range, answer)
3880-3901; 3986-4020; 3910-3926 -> -0.8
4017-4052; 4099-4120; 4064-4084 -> -0.6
